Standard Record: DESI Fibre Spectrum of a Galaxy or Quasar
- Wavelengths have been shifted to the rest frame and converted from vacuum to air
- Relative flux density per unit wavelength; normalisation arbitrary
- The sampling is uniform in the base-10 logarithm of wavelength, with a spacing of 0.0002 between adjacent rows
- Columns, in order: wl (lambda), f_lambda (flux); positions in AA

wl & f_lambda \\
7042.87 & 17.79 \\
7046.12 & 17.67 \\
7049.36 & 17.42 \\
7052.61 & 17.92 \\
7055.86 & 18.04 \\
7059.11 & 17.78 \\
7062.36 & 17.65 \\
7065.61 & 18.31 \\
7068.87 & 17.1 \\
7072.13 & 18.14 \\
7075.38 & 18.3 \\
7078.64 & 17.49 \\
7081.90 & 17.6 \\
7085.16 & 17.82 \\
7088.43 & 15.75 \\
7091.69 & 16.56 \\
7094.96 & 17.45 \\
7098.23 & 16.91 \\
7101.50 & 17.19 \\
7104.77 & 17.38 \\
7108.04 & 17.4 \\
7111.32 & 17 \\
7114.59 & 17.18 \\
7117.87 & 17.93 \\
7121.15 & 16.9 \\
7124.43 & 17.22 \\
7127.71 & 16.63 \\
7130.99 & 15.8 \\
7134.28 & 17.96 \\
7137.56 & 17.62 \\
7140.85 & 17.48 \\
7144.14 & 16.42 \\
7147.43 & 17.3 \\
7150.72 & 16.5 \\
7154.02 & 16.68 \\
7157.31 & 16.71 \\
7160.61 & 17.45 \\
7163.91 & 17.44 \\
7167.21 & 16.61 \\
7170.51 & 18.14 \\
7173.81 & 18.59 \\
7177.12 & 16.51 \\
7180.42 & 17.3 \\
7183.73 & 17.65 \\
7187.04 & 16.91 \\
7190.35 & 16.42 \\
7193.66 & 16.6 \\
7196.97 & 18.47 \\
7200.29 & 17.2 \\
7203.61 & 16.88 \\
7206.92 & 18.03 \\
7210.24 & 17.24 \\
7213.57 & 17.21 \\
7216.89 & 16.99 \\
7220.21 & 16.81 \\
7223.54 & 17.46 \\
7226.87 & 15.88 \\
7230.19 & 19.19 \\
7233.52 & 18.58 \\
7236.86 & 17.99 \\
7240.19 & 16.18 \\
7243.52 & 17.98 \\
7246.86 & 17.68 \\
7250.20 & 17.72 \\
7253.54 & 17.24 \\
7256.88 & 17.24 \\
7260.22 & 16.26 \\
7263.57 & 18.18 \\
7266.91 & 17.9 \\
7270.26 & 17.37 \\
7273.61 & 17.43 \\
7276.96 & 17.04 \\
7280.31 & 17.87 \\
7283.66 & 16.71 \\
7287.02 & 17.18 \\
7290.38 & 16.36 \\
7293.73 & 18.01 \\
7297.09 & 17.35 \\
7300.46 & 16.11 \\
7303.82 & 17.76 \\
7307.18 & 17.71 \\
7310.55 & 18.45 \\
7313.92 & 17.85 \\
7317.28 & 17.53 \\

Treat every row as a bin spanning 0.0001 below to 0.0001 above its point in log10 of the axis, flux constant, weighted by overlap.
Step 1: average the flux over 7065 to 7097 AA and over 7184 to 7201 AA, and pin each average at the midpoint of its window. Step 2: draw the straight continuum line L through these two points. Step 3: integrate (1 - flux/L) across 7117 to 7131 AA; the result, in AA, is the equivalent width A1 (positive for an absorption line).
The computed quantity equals 0.3 AA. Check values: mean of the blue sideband 17.4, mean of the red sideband 17.2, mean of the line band 17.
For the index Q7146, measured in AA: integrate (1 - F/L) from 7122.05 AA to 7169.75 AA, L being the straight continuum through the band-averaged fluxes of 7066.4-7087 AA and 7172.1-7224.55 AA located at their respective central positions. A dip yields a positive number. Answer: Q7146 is 1.3 AA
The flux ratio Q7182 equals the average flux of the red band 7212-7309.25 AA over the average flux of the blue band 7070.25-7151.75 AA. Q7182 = 1.01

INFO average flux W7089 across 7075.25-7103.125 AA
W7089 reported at 17.2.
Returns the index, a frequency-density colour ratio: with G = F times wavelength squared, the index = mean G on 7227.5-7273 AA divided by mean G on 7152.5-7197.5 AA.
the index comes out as 1.04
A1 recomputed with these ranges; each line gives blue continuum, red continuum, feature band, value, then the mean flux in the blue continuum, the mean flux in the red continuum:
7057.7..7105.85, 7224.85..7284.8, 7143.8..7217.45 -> 1.07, 17.4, 17.5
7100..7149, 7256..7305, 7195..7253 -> -0.93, 17.2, 17.2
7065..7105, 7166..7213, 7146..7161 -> 0.40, 17.4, 17.3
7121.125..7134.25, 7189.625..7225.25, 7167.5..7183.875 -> -0.49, 16.8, 17.2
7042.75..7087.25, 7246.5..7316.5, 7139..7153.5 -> 0.59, 17.8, 17.4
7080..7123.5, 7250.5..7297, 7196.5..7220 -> -0.12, 17.2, 17.3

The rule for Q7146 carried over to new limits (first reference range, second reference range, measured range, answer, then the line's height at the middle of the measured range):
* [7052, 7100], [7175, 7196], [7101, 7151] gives 0.4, 17.3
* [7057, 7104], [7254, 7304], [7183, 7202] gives 0.2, 17.3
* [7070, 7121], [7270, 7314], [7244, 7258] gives -0.1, 17.3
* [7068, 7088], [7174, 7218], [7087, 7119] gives 0.9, 17.6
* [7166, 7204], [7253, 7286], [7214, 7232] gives 0.0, 17.3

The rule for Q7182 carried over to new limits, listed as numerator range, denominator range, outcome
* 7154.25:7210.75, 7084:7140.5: 1.01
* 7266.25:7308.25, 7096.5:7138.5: 1.01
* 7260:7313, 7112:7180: 1.01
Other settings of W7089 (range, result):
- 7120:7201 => 17.1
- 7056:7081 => 17.8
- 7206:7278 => 17.4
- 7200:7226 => 17.2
